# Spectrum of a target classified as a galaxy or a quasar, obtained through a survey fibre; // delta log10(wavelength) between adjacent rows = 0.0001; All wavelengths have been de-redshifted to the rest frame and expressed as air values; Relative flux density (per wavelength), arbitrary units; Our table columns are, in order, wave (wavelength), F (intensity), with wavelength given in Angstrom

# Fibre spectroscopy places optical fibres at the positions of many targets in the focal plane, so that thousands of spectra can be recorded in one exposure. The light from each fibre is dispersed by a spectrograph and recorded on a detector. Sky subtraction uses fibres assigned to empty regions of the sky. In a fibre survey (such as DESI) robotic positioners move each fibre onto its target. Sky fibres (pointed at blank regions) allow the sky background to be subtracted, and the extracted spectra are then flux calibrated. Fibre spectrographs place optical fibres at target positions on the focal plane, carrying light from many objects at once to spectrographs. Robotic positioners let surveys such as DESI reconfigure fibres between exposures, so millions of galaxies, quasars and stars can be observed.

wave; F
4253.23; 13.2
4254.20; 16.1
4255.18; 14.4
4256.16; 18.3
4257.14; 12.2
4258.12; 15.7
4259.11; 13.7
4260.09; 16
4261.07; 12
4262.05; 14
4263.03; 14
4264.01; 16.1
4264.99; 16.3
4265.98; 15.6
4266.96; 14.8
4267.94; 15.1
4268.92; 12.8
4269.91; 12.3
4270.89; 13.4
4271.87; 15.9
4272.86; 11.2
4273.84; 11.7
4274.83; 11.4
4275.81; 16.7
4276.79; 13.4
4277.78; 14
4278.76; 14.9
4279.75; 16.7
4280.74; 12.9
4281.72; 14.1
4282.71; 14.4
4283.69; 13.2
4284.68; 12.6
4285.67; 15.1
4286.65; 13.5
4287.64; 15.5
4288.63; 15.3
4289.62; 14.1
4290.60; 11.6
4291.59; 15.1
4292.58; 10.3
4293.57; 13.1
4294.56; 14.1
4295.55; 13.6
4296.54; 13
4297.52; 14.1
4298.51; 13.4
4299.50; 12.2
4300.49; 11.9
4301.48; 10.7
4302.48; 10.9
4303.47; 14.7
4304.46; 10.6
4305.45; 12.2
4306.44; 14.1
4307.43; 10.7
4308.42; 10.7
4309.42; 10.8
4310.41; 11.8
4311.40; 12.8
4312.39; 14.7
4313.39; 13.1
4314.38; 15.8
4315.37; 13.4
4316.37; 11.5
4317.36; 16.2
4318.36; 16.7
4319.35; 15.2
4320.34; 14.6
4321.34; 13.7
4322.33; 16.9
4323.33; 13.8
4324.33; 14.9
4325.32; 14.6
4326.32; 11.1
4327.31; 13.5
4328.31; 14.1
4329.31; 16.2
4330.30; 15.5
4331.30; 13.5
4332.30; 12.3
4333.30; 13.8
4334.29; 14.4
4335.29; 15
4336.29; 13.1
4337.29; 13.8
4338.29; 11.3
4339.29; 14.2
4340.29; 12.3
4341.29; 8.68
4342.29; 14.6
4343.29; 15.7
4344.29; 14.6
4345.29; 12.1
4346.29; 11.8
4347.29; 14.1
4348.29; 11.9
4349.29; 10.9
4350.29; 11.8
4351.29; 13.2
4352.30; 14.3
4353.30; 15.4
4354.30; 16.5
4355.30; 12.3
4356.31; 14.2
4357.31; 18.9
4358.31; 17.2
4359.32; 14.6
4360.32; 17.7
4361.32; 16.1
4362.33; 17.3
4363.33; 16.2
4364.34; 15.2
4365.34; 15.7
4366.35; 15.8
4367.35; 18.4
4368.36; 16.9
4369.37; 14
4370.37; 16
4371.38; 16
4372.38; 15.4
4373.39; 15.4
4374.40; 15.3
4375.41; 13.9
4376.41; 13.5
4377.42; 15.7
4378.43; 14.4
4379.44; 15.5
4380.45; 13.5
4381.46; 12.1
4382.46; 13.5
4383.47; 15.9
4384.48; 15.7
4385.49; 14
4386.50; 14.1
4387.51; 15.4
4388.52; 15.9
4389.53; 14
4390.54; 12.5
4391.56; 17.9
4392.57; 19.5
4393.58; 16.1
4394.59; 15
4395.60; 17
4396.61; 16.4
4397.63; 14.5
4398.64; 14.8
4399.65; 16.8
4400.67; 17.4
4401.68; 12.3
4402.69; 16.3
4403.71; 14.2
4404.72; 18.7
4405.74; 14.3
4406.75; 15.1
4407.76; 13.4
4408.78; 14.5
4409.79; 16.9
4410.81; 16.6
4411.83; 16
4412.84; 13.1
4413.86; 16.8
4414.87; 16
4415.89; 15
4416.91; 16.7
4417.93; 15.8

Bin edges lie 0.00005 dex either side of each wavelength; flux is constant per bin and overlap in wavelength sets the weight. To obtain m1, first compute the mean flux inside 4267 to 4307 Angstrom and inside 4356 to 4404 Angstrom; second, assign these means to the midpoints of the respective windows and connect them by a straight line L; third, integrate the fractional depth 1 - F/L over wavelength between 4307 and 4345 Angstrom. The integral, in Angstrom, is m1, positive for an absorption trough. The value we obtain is 1.6 Angstrom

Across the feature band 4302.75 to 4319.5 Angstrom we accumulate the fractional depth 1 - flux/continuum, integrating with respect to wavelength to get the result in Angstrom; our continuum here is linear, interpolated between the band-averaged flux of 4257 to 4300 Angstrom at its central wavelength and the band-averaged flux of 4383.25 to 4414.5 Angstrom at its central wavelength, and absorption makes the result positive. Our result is 1.4 Angstrom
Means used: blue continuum 13.9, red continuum 15.5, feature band 13.2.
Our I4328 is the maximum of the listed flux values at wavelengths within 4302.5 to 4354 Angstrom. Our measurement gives 16.9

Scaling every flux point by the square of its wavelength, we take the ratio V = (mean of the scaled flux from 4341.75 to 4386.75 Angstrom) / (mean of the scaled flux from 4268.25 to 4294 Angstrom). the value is 1.13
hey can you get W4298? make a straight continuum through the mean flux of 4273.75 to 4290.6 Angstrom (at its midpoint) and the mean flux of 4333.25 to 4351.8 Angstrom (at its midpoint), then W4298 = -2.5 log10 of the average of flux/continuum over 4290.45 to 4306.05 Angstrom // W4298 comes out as 0.096 mag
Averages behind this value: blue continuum 14.1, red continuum 13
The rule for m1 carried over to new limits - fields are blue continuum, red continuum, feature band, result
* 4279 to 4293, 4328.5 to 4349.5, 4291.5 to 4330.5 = 0.8 Angstrom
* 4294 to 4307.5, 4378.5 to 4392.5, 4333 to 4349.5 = 0.7 Angstrom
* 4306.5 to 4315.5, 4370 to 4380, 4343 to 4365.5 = -0.5 Angstrom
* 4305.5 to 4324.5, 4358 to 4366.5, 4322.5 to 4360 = 3.1 Angstrom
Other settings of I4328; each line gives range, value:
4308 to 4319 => 16.7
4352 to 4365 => 18.9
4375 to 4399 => 19.5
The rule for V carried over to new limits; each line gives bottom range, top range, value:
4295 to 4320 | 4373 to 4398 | 1.20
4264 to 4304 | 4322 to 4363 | 1.06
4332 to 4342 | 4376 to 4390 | 1.15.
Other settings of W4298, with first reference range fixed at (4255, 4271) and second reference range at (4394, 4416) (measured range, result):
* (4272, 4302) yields 0.09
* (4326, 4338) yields 0.09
